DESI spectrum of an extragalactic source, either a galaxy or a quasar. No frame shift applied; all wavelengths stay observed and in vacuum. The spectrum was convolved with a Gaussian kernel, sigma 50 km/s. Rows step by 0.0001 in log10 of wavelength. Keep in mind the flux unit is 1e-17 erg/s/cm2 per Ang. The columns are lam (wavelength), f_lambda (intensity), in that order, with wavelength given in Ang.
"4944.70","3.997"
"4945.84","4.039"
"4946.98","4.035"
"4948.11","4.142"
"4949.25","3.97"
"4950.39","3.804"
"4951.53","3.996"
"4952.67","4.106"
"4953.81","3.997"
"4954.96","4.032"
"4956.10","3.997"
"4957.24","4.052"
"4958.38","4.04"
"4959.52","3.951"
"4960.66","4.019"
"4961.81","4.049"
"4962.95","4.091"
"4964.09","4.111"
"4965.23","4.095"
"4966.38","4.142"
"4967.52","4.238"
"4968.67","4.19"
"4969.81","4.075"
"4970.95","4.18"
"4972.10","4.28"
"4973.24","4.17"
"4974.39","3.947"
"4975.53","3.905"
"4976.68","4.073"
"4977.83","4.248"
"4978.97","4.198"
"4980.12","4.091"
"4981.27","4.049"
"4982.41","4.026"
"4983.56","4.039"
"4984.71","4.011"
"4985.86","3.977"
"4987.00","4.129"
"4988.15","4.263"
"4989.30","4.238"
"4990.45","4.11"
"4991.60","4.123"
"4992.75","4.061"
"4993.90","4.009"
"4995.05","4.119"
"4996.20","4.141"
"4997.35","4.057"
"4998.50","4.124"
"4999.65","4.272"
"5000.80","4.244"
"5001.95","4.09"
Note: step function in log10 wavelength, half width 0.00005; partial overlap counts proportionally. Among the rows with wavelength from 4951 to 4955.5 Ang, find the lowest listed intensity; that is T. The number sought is 3.996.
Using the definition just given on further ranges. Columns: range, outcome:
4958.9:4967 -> 3.951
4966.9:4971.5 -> 4.075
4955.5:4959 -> 3.997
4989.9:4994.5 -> 4.009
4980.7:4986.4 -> 3.977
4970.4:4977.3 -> 3.905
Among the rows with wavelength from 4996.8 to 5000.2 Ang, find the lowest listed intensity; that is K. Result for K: 4.057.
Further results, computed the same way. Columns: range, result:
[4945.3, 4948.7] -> 4.035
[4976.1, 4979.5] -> 4.073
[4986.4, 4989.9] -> 4.129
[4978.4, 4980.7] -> 4.091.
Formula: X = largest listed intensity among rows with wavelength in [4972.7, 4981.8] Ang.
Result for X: 4.248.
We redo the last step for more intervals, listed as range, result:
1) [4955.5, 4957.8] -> 4.052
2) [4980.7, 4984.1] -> 4.049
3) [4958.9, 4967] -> 4.142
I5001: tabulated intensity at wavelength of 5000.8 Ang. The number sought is 4.244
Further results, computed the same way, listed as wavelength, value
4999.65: 4.272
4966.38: 4.142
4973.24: 4.17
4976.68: 4.073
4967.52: 4.238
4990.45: 4.11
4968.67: 4.19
